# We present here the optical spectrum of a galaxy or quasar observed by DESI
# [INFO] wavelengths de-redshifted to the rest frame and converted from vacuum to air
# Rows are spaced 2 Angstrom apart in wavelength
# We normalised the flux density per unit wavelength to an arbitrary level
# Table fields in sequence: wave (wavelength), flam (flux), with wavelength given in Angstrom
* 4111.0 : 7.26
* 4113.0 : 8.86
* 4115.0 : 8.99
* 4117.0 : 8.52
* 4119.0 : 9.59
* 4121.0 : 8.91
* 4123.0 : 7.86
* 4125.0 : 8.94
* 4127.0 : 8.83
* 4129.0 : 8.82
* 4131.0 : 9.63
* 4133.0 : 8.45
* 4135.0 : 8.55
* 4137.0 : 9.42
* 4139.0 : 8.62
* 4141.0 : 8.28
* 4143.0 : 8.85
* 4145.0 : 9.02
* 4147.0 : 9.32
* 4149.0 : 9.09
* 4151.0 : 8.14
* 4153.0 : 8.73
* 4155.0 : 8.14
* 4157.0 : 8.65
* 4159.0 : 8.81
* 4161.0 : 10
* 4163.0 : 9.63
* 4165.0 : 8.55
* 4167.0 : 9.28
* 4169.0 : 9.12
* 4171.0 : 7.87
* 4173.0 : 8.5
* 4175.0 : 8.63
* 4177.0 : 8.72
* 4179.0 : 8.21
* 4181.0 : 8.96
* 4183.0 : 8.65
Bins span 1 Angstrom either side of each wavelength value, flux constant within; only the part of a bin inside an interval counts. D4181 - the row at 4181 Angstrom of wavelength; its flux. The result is 8.96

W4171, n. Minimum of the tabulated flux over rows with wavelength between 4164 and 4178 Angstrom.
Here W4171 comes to 7.87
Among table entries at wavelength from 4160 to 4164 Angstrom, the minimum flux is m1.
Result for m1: 9.63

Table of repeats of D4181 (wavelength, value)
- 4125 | 8.94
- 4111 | 7.26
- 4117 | 8.52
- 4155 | 8.14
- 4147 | 9.32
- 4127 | 8.83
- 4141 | 8.28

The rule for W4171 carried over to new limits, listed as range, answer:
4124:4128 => 8.83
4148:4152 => 8.14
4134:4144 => 8.28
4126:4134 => 8.45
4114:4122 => 8.52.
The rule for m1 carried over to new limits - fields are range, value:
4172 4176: 8.5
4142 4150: 8.85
